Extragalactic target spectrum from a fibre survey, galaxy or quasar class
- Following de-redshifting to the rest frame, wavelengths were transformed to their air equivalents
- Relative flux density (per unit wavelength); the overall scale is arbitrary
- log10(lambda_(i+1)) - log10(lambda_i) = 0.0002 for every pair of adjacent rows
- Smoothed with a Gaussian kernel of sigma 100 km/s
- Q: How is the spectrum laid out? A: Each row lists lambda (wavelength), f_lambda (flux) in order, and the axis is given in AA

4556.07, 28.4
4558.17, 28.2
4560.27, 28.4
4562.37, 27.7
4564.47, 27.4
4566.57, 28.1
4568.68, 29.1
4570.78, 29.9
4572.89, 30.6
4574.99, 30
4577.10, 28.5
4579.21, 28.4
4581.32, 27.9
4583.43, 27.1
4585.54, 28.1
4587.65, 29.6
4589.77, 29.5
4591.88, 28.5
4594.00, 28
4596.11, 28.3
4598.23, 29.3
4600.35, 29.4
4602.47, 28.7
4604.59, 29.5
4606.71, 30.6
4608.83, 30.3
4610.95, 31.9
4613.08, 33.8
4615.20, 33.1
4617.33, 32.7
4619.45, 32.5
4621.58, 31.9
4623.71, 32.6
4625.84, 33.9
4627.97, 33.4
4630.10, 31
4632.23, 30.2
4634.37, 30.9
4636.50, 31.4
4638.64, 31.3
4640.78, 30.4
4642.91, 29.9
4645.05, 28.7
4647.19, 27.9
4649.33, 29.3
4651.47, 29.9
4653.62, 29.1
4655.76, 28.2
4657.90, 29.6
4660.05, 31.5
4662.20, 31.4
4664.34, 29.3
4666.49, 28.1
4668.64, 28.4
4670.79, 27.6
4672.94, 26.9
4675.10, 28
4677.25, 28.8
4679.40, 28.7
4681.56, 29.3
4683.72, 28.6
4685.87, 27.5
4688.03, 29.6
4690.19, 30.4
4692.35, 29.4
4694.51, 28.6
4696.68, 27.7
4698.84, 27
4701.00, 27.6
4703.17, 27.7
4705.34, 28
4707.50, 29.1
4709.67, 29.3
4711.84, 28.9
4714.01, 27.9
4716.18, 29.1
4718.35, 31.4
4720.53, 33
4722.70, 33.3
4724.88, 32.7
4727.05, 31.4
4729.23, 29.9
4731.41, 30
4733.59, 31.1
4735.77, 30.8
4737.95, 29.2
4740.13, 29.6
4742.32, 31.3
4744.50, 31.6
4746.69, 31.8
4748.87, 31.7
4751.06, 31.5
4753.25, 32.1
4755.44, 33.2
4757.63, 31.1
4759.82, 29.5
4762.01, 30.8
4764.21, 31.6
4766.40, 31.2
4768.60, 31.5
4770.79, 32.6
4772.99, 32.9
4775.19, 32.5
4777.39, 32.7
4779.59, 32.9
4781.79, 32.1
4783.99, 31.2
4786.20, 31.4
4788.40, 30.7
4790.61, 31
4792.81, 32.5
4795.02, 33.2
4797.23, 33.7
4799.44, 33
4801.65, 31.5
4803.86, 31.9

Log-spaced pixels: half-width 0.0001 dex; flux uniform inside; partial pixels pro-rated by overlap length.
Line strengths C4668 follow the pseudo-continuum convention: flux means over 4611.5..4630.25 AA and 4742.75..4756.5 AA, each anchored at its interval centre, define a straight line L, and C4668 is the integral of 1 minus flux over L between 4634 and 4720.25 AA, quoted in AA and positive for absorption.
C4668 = 8.95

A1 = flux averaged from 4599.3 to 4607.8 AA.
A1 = 29.6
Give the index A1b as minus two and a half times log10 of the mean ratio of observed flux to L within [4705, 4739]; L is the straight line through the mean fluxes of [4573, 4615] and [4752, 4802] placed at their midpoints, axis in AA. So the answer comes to 0.03 mag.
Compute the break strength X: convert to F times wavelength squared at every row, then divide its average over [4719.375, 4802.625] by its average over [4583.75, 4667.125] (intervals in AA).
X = 1.11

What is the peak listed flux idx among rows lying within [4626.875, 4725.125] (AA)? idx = 33.4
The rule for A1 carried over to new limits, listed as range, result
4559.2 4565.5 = 27.8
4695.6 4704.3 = 27.5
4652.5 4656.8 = 28.6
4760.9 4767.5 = 31.2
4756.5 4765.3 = 30.8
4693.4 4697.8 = 28.1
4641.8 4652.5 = 29.2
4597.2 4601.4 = 29.3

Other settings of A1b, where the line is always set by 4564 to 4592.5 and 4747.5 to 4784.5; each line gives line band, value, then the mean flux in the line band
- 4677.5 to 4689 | 0.064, 28.7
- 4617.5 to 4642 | -0.077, 31.8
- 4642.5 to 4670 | 0.028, 29.3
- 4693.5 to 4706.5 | 0.112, 27.8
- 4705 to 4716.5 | 0.080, 28.8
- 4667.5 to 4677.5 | 0.092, 27.9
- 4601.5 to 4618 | -0.072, 31.3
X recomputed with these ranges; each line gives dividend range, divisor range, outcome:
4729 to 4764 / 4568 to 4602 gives 1.15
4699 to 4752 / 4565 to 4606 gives 1.11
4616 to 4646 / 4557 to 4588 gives 1.13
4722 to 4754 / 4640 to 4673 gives 1.10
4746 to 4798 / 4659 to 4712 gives 1.15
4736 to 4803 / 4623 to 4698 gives 1.12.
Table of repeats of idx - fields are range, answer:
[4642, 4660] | 29.9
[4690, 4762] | 33.3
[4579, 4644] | 33.9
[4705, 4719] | 31.4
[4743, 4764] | 33.2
